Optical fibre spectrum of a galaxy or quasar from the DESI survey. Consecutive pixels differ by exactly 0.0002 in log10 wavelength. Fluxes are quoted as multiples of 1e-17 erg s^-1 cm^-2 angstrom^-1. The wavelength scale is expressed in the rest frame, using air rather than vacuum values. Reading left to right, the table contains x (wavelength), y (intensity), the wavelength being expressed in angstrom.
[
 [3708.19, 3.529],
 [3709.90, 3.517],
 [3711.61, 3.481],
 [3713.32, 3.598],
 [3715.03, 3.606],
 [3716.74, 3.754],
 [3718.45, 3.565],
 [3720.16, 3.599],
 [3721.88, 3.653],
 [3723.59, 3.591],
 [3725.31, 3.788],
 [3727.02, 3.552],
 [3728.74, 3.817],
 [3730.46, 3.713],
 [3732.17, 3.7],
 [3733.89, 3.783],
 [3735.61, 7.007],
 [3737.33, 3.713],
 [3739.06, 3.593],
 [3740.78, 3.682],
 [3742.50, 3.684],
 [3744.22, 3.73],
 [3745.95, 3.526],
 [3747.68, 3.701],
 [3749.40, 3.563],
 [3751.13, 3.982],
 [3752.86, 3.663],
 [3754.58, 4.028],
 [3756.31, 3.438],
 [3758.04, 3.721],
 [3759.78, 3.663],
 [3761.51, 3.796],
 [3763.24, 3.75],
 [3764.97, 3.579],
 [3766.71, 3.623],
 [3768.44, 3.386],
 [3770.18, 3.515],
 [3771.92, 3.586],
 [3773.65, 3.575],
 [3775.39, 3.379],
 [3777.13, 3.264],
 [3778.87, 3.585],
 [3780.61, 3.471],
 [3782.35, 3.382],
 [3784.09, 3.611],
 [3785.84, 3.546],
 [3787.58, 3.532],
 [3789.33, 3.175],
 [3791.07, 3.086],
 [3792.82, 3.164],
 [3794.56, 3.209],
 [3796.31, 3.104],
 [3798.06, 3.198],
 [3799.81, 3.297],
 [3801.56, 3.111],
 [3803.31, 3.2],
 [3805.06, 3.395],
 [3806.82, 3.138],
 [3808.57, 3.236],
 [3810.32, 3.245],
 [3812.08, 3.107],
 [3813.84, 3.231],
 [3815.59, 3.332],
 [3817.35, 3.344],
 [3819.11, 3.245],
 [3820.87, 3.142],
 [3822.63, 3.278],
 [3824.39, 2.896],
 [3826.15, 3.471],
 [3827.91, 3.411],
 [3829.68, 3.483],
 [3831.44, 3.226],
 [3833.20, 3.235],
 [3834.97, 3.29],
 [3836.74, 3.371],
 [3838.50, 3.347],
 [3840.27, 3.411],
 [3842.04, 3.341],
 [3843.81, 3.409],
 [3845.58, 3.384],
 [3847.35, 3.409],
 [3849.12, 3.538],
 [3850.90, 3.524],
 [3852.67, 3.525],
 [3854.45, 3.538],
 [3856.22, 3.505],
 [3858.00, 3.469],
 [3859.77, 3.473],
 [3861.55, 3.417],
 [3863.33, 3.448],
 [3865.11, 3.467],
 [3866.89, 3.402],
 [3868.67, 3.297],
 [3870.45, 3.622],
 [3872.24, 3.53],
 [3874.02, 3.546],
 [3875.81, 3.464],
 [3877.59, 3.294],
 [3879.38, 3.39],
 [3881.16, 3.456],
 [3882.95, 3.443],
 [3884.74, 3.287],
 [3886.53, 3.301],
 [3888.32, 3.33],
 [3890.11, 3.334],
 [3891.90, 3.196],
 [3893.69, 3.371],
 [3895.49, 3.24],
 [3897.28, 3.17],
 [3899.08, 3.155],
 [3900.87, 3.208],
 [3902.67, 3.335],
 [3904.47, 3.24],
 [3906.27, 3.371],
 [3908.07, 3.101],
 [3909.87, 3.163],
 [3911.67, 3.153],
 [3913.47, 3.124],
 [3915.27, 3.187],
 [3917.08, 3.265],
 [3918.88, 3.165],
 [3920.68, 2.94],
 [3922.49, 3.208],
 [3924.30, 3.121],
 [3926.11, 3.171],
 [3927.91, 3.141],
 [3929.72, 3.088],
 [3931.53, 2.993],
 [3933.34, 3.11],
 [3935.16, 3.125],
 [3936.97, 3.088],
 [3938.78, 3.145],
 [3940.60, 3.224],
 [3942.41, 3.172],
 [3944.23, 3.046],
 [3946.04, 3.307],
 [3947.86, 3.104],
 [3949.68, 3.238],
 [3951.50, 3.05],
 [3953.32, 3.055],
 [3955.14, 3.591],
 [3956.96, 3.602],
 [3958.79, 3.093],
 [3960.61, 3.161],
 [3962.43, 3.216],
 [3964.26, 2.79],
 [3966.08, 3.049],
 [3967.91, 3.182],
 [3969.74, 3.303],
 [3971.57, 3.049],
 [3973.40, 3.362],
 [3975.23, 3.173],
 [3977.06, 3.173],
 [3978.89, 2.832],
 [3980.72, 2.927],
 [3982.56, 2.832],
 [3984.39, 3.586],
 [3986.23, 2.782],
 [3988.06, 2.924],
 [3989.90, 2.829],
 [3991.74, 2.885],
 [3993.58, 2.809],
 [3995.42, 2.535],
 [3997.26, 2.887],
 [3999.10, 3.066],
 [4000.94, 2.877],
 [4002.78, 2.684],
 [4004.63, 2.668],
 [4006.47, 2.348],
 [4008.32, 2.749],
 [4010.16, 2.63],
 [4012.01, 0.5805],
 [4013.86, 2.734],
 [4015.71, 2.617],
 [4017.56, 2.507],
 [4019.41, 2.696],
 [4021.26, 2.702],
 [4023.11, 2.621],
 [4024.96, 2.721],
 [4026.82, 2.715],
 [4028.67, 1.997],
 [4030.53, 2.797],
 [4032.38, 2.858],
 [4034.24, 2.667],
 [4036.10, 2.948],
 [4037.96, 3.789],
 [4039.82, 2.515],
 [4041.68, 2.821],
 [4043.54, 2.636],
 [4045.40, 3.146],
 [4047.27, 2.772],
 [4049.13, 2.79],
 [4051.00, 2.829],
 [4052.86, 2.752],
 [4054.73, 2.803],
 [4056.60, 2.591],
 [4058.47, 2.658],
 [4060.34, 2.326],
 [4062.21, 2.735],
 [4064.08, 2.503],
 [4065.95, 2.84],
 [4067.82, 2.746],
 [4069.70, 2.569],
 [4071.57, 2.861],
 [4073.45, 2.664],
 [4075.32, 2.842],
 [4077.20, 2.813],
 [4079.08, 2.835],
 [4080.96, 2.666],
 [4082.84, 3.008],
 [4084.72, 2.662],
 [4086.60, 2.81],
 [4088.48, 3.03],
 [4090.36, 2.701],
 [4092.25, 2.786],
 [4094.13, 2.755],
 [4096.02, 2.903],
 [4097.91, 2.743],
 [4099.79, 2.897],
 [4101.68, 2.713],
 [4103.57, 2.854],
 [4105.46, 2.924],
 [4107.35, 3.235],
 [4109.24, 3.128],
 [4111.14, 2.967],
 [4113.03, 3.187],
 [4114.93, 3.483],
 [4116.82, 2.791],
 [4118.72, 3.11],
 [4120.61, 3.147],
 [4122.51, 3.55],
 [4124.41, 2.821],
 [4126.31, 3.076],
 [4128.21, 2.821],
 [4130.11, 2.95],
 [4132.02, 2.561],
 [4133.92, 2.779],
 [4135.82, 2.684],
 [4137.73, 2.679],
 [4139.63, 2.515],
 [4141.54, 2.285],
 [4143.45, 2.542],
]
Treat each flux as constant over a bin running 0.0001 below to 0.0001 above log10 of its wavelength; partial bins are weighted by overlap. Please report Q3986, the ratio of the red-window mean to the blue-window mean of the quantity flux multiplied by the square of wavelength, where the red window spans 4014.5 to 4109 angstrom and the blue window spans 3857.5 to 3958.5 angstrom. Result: 0.92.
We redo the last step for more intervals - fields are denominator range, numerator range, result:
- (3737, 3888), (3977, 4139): 0.92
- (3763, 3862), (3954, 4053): 0.93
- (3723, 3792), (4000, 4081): 0.84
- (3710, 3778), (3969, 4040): 0.85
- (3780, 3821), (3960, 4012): 0.97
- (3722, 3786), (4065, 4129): 0.93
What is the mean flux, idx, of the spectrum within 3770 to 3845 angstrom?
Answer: 3.31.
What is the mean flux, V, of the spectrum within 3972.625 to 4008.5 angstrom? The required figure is 2.9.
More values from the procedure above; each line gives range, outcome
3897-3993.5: 3.13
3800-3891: 3.36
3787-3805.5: 3.22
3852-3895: 3.42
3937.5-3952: 3.16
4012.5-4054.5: 2.73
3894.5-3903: 3.21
